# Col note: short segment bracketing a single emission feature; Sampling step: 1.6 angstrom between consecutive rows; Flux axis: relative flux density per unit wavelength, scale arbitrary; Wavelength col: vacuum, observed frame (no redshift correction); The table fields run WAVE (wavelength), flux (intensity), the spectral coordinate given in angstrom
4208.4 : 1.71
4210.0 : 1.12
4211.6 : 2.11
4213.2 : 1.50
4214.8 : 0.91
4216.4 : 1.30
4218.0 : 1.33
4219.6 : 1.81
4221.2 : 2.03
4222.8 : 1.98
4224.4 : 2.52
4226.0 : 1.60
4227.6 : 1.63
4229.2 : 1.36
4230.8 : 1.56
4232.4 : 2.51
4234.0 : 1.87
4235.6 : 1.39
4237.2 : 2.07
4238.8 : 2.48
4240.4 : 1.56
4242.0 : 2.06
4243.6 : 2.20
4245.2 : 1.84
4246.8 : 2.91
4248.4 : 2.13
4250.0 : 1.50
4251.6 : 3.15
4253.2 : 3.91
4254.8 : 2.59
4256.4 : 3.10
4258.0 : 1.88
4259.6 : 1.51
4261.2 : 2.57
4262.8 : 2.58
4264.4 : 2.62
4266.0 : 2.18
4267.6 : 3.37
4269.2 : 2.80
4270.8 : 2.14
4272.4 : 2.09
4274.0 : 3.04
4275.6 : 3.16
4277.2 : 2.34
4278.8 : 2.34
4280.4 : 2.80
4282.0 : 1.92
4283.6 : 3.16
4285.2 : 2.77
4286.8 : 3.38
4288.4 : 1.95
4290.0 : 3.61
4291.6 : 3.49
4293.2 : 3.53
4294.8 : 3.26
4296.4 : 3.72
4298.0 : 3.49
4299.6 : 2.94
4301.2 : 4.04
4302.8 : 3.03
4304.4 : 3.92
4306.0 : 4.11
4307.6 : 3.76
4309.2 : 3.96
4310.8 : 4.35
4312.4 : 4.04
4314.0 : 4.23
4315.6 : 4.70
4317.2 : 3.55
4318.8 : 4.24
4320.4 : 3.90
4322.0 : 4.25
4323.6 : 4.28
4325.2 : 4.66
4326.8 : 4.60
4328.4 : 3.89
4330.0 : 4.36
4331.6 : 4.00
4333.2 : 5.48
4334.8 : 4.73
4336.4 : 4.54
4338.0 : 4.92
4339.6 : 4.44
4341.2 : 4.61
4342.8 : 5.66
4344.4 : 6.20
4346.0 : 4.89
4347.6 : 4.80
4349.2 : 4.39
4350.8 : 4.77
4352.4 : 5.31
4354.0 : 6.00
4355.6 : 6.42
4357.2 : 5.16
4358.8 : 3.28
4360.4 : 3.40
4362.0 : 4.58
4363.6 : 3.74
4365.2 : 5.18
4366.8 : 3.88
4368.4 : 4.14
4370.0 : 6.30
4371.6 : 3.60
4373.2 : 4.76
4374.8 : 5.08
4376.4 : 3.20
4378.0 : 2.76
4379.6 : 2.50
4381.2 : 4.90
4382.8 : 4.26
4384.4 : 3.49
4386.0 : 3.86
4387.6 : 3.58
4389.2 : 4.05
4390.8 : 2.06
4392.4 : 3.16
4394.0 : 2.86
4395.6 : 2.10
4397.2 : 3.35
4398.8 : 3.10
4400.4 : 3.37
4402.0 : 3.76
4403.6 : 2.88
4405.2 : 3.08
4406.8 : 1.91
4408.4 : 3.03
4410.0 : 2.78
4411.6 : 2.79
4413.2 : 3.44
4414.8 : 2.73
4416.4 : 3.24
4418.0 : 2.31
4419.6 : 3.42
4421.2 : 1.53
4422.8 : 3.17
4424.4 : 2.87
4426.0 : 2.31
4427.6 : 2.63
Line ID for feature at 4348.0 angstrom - C IV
